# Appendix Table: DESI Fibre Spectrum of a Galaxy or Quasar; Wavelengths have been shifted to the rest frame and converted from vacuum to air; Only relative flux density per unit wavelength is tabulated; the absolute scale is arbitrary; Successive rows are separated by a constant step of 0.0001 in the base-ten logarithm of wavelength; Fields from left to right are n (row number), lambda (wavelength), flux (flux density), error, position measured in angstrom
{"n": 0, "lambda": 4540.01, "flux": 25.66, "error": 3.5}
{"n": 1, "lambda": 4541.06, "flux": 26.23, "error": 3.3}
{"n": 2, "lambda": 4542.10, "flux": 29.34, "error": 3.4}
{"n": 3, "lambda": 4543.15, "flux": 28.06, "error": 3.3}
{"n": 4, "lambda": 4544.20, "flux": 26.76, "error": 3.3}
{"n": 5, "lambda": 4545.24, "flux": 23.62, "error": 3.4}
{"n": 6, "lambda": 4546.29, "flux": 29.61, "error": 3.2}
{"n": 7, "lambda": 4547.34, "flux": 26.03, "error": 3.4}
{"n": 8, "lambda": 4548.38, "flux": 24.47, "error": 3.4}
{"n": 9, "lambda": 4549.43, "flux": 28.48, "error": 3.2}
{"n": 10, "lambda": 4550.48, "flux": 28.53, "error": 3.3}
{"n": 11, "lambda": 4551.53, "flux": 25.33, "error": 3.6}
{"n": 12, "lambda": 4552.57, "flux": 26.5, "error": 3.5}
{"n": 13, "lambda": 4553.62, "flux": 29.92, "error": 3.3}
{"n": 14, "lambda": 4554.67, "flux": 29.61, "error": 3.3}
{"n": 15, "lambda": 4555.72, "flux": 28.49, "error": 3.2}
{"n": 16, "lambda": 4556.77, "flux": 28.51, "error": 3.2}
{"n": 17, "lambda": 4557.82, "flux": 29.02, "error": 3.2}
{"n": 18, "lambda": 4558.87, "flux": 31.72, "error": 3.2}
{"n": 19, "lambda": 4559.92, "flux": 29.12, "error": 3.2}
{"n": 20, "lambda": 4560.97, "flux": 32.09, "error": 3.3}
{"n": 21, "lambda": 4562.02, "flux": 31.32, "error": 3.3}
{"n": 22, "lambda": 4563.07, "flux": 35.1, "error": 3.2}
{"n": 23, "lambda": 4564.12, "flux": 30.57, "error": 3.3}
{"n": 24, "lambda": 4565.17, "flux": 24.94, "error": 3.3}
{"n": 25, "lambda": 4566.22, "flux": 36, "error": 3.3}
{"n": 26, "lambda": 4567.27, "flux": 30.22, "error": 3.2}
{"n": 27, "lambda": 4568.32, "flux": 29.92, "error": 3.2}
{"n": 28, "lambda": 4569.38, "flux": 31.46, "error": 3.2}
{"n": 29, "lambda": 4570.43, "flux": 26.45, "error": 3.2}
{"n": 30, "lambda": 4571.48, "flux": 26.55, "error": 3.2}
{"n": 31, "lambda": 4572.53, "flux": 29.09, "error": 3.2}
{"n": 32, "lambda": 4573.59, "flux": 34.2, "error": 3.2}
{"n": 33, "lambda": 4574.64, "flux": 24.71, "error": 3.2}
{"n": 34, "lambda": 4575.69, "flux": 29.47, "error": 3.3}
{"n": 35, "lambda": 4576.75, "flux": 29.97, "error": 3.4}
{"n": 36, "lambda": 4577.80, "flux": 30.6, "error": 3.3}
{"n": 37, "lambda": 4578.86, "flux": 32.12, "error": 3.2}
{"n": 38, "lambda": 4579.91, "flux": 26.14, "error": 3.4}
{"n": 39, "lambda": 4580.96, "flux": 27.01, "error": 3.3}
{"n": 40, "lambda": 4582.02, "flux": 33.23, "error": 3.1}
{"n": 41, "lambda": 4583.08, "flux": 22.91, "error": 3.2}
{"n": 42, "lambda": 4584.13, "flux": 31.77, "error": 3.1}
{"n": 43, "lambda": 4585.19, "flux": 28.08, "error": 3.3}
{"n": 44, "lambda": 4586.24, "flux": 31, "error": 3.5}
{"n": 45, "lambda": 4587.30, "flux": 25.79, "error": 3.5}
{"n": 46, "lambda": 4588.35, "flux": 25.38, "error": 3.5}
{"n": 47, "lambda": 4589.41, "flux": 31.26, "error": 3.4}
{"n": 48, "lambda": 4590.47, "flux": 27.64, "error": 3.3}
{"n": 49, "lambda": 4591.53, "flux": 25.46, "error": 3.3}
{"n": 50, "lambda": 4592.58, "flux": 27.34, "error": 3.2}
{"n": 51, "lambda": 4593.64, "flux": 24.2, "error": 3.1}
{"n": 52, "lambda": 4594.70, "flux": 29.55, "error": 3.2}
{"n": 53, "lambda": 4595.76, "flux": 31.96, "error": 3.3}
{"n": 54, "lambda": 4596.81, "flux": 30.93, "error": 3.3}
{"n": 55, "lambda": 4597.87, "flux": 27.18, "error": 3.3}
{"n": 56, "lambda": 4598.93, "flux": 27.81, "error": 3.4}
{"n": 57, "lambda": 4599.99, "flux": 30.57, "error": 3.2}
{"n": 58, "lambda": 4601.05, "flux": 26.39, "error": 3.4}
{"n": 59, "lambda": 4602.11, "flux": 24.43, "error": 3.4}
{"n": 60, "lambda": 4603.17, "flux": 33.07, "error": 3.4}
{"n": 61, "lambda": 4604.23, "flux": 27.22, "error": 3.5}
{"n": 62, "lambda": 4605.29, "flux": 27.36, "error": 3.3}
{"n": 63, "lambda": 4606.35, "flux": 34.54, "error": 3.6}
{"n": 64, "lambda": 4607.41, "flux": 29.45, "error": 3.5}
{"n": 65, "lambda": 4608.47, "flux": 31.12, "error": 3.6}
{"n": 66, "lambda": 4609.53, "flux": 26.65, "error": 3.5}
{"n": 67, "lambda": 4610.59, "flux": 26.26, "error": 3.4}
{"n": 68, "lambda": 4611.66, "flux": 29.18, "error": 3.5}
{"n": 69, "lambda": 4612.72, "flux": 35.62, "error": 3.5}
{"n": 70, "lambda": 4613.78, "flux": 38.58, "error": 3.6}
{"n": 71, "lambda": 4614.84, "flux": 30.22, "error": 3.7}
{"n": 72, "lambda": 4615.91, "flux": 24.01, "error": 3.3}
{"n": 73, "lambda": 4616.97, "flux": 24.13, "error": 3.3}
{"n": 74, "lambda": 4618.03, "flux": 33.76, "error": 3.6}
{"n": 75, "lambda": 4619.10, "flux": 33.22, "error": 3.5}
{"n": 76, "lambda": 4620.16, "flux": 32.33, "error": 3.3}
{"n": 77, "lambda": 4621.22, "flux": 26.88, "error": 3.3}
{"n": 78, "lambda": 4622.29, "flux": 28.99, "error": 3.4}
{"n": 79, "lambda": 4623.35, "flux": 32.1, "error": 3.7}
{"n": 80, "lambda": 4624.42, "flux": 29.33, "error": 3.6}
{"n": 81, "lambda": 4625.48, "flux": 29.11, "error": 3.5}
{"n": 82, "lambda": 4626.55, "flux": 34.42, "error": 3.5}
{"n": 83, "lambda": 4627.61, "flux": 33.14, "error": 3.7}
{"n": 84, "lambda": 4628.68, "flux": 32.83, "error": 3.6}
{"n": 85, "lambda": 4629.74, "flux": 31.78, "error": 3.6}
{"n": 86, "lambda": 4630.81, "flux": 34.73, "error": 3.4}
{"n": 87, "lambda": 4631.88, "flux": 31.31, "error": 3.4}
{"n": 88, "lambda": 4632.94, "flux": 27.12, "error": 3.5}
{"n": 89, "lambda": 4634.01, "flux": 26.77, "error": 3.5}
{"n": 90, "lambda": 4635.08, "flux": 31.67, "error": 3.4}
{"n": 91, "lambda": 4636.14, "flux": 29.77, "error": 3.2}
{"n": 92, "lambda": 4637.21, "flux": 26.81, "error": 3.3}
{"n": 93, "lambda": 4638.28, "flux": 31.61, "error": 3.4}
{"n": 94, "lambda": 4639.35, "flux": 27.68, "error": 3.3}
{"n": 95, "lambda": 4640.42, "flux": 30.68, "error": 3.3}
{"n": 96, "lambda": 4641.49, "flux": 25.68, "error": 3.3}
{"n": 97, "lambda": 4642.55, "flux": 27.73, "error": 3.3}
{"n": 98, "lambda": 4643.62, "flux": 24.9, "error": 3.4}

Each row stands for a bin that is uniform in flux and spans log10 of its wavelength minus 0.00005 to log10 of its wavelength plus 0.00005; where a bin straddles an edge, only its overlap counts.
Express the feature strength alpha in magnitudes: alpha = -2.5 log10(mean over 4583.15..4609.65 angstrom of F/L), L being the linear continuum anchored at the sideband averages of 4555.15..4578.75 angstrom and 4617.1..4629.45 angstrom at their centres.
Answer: 0.08 mag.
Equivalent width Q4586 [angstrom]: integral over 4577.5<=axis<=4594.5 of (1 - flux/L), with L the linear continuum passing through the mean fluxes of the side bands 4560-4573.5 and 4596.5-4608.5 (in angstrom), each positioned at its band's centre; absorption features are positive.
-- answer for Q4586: 0.9 angstrom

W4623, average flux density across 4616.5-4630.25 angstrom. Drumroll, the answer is 31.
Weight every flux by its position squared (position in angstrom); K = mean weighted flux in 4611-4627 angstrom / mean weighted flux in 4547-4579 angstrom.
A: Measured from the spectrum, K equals 1.1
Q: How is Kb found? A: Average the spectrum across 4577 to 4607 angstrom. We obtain 28.6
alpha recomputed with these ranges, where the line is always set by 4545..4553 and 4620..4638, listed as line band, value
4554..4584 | -0.08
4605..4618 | -0.01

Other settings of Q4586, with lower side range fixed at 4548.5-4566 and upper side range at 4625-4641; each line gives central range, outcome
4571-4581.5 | 0.2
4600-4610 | 0.4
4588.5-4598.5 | 0.6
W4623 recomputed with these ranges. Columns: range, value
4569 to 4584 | 28.9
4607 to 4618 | 29.7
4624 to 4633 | 31.8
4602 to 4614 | 30.3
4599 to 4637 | 30.2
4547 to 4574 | 29.4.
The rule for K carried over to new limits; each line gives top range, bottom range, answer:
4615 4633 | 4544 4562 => 1.12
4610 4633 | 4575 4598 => 1.10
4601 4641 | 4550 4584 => 1.05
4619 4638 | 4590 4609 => 1.08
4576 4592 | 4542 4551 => 1.07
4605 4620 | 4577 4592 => 1.08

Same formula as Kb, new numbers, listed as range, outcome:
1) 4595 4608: 29.3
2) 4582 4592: 28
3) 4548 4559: 28.1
